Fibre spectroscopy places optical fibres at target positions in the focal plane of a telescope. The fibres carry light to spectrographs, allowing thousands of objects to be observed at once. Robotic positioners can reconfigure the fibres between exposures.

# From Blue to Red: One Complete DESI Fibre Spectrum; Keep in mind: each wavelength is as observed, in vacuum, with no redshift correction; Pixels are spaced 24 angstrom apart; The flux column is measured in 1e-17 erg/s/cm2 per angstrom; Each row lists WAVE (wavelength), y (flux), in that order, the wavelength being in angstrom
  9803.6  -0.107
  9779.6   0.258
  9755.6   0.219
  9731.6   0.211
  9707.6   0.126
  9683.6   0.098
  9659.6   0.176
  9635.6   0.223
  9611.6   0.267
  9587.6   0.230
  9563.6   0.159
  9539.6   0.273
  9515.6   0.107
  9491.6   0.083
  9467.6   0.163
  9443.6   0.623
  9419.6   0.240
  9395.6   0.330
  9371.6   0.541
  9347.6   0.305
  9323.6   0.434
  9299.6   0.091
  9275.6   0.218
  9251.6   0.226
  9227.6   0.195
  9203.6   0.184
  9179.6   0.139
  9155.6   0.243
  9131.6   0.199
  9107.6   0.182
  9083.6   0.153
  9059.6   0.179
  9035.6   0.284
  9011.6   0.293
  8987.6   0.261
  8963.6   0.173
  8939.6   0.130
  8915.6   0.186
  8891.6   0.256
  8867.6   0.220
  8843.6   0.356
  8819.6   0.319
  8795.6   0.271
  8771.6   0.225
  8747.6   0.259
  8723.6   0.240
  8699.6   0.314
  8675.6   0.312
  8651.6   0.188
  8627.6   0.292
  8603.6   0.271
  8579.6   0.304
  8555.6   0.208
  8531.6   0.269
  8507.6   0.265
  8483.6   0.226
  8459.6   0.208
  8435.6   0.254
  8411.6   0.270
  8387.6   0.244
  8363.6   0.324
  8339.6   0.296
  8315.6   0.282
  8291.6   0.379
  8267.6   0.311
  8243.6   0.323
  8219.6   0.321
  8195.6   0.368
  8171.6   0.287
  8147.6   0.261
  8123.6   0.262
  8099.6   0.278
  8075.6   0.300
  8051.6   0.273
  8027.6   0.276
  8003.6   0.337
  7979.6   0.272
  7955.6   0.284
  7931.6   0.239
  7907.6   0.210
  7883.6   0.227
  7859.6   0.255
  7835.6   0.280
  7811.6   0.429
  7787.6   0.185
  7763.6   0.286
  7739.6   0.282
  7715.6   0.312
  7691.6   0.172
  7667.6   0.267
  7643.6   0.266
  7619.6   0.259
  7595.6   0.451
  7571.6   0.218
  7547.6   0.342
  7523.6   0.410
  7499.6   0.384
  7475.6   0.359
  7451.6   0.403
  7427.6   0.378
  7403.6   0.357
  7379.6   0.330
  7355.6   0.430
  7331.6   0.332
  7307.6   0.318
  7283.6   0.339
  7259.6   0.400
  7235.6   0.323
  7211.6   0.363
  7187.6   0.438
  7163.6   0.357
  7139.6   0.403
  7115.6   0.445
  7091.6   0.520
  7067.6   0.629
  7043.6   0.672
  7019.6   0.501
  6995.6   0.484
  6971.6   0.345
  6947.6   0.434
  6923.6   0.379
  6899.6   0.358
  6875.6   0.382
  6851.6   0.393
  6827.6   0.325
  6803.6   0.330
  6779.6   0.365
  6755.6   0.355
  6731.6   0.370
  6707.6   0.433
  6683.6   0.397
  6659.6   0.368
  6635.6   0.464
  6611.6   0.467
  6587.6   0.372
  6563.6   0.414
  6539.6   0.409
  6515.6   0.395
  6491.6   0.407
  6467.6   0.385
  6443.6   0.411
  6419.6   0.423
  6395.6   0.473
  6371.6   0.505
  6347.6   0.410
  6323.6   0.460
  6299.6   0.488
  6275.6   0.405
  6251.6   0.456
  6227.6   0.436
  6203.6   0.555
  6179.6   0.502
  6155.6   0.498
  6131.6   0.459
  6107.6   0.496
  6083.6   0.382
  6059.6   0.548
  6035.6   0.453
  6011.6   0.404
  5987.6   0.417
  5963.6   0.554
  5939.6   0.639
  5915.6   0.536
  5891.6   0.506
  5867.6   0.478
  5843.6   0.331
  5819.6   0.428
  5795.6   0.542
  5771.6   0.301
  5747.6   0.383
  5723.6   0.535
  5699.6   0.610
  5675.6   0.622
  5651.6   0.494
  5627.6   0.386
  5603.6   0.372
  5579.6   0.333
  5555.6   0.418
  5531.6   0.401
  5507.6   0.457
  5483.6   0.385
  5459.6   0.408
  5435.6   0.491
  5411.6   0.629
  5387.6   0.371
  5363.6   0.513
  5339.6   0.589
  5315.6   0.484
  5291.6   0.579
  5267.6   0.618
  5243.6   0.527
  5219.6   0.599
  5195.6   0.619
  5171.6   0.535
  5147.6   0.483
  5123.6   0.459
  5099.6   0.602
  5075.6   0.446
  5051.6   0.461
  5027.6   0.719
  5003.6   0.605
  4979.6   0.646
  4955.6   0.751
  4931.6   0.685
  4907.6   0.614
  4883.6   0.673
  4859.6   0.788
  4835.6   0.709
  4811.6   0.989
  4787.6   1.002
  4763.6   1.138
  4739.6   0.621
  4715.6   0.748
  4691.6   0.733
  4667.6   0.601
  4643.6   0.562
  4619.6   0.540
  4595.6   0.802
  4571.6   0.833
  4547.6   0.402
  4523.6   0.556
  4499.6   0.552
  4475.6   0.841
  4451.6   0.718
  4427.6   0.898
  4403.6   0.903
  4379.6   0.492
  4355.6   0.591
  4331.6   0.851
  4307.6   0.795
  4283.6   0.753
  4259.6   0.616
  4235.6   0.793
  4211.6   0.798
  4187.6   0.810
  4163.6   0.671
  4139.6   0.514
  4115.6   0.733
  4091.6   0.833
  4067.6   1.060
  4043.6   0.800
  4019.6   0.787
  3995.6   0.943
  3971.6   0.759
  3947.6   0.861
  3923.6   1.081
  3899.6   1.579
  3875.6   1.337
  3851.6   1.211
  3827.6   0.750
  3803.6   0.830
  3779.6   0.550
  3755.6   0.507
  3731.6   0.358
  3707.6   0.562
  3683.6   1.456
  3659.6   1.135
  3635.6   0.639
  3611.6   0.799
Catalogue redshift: 1.52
